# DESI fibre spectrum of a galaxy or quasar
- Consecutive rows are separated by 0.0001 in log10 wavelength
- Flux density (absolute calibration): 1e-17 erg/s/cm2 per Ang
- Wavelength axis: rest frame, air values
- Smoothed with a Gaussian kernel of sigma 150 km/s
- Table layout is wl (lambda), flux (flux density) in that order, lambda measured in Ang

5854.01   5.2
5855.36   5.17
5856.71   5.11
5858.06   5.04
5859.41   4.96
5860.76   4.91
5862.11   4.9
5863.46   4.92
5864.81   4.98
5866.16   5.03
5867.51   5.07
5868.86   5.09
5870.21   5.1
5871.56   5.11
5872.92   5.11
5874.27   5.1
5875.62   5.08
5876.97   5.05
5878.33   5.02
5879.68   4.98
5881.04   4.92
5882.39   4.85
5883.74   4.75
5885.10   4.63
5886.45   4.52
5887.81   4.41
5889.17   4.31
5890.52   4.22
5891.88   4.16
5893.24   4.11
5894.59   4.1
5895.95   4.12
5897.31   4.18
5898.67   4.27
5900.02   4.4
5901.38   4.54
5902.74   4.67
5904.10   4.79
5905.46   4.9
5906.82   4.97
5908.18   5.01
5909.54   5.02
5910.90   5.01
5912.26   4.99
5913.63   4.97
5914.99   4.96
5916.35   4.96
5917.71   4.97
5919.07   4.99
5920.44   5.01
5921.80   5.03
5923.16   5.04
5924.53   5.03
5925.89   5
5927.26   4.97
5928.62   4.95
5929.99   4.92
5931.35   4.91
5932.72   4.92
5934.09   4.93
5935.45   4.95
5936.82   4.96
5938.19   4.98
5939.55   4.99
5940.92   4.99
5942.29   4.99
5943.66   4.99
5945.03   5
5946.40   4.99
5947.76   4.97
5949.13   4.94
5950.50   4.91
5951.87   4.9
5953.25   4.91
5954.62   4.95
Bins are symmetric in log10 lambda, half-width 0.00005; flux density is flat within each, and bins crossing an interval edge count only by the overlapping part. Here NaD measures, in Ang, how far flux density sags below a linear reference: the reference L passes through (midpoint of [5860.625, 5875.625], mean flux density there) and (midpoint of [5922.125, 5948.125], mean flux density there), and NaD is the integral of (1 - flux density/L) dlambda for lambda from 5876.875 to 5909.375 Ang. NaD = 2.83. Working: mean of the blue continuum 5.04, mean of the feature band 4.58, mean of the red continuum 4.97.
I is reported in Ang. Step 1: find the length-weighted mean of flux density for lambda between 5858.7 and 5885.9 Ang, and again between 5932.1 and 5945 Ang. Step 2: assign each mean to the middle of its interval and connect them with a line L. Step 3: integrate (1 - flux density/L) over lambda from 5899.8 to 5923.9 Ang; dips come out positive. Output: 0.29 Ang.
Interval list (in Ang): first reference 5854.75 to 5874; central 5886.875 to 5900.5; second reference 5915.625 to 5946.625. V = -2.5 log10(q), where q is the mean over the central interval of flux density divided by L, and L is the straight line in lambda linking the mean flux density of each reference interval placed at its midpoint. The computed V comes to 0.18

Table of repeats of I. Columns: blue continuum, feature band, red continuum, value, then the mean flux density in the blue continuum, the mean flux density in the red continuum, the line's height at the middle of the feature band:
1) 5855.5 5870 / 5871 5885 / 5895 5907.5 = -0.5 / 5.01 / 4.53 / 4.82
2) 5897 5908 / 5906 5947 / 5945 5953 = -1.6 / 4.62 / 4.94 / 4.79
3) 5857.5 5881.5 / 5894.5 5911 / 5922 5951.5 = 1.2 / 5.02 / 4.97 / 5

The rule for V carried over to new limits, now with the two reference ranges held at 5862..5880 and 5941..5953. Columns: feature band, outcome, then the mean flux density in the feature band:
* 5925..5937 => 0.01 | 4.95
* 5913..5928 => 0.00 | 5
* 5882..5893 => 0.13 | 4.45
